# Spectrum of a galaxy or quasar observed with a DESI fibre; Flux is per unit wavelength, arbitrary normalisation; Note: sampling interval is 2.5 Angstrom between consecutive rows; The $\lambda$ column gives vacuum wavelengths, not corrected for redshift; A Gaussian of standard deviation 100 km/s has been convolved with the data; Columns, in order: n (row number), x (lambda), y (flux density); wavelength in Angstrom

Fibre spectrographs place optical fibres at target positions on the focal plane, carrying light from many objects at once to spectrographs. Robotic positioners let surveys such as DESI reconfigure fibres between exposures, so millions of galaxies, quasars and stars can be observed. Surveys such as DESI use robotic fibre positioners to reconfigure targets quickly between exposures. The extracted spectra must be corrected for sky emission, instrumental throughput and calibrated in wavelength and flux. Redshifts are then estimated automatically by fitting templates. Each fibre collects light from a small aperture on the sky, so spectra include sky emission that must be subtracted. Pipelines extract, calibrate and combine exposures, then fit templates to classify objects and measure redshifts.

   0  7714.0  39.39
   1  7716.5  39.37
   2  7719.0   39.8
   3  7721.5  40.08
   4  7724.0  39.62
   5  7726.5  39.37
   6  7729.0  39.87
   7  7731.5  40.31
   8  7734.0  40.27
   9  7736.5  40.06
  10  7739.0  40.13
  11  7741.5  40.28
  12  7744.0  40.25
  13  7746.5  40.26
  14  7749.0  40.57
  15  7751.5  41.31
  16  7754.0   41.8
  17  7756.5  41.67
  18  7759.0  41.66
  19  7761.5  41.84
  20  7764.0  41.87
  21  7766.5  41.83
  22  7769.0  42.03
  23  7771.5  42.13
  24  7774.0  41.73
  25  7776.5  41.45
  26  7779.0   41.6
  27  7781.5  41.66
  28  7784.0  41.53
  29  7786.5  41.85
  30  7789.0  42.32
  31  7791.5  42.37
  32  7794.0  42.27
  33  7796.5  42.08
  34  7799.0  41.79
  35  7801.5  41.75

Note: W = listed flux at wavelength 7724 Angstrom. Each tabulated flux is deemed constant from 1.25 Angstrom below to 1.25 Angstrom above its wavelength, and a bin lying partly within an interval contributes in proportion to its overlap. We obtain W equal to 39.62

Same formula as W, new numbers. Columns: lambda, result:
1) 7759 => 41.66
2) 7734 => 40.27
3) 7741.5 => 40.28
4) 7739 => 40.13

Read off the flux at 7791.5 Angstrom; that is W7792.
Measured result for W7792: 42.37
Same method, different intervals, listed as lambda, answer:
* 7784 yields 41.53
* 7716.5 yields 39.37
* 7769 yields 42.03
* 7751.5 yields 41.31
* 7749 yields 40.57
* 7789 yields 42.32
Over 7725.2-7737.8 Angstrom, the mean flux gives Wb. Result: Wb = 40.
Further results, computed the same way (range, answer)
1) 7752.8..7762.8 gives 41.7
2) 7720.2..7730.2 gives 39.7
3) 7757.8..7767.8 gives 41.8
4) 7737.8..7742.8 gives 40.2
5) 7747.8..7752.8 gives 41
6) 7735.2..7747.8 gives 40.2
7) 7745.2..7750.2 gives 40.4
